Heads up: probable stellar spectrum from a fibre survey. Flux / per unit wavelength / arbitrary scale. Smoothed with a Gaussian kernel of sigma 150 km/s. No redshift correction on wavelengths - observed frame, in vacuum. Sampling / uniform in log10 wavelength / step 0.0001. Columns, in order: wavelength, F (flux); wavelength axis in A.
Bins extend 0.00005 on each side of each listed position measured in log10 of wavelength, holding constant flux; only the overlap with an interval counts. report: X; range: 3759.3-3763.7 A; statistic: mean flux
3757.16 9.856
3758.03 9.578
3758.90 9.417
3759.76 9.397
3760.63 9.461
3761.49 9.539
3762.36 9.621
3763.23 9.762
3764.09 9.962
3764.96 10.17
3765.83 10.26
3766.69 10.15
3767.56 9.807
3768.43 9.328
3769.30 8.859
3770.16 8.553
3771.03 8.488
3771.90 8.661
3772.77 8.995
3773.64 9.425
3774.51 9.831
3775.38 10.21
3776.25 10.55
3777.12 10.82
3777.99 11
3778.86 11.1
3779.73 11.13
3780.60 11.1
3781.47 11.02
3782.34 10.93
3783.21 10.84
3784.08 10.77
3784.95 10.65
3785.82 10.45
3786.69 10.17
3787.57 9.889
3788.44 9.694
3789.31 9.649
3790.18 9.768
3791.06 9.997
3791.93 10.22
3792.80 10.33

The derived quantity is 9.57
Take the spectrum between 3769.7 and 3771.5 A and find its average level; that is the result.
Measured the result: 8.55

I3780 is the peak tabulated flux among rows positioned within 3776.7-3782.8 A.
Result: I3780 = 11.13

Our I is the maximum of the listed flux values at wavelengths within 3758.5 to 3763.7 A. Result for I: 9.762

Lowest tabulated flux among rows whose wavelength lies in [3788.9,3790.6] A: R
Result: 9.649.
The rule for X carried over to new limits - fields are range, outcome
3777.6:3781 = 11.1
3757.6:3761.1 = 9.47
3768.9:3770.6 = 8.73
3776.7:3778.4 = 10.9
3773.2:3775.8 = 9.81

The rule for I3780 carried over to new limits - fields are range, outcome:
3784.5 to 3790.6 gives 10.65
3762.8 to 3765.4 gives 10.17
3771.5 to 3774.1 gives 9.425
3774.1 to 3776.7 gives 10.55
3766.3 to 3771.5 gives 10.15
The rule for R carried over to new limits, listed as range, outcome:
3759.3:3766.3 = 9.397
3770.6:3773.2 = 8.488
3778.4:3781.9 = 11.02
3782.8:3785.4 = 10.65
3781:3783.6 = 10.84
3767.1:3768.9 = 9.328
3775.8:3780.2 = 10.55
